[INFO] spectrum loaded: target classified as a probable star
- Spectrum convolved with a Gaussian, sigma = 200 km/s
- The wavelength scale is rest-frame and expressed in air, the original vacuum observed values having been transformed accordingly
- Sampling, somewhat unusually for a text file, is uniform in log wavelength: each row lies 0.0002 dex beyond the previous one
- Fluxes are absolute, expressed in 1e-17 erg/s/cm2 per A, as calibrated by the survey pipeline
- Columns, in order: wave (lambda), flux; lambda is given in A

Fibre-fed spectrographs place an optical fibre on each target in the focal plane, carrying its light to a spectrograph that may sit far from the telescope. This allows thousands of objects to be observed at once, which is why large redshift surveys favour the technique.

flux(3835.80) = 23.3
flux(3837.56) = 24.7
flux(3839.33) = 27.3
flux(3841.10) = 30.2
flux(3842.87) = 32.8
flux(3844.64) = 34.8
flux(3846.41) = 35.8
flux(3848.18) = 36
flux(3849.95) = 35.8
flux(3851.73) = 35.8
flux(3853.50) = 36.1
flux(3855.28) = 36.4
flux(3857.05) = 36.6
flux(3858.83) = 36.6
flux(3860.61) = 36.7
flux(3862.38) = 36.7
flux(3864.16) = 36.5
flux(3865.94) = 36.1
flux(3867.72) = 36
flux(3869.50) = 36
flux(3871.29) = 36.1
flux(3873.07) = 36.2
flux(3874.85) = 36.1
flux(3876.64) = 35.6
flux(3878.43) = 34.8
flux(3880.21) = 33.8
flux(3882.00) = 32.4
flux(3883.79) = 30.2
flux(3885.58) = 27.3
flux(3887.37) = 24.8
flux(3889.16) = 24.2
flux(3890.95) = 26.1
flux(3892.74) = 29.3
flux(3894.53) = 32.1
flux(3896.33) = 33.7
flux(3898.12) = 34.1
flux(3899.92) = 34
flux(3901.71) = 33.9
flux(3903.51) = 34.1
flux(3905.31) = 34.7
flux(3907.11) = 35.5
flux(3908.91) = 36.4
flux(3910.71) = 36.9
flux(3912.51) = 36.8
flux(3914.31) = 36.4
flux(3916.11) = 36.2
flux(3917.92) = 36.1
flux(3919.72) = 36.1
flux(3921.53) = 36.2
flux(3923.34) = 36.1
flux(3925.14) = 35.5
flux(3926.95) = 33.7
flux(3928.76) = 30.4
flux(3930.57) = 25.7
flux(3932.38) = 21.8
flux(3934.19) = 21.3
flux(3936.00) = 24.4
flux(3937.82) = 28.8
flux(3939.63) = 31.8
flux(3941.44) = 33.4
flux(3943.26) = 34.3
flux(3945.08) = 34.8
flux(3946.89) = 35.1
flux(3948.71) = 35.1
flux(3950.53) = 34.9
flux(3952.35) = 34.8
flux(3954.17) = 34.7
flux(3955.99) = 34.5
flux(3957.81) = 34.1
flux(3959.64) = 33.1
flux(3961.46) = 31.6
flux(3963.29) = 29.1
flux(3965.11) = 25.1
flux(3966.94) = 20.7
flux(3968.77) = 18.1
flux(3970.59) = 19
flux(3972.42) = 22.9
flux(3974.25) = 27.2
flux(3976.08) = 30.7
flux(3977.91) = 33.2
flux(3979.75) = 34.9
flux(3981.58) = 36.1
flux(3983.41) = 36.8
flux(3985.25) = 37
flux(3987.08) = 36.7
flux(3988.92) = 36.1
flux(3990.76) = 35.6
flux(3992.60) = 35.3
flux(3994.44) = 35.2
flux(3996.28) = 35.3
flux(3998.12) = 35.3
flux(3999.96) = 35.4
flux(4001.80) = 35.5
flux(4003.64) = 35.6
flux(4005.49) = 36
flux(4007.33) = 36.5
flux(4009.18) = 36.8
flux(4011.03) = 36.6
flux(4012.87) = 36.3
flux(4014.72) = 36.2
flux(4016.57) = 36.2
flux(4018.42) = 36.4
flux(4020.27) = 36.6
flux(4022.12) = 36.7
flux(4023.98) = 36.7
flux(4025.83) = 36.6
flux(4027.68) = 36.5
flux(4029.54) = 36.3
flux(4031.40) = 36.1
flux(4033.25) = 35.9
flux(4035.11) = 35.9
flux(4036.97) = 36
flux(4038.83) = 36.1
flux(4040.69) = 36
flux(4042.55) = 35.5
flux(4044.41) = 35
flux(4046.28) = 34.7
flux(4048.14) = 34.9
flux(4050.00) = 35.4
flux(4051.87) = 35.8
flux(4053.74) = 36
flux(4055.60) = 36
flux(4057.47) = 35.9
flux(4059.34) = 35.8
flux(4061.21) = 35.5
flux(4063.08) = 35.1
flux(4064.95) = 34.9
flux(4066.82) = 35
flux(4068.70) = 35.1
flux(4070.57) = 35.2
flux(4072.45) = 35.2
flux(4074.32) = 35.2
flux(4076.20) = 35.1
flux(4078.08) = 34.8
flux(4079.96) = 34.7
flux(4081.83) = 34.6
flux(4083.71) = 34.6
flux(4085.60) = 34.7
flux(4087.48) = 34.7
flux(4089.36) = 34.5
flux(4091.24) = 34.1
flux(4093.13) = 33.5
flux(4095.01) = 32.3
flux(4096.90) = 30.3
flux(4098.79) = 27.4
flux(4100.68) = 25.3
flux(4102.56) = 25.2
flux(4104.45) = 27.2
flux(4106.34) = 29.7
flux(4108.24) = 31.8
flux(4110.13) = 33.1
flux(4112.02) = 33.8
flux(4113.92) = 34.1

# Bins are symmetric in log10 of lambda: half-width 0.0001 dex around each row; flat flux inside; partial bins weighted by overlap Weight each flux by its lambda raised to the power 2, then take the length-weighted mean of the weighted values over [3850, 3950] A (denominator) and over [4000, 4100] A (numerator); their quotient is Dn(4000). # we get 1.14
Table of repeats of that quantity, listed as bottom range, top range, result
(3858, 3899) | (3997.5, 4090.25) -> 1.17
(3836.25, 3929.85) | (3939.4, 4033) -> 1.05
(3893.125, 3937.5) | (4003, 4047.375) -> 1.16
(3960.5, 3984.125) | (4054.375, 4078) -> 1.32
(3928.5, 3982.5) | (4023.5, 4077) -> 1.26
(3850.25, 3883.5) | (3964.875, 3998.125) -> 0.93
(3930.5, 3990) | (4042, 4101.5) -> 1.18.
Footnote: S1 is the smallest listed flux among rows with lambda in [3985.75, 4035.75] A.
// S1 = 35.2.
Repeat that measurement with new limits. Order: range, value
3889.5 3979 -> 18.1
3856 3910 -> 24.2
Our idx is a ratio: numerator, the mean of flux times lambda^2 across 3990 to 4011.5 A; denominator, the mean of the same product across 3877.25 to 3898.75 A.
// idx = 1.25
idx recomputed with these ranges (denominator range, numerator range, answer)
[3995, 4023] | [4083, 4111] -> 0.90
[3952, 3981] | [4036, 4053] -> 1.27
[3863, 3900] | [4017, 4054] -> 1.19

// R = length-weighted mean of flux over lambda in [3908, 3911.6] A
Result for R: 36.6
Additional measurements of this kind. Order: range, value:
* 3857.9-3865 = 36.6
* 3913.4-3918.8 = 36.2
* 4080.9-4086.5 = 34.6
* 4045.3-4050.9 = 35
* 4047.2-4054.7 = 35.6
